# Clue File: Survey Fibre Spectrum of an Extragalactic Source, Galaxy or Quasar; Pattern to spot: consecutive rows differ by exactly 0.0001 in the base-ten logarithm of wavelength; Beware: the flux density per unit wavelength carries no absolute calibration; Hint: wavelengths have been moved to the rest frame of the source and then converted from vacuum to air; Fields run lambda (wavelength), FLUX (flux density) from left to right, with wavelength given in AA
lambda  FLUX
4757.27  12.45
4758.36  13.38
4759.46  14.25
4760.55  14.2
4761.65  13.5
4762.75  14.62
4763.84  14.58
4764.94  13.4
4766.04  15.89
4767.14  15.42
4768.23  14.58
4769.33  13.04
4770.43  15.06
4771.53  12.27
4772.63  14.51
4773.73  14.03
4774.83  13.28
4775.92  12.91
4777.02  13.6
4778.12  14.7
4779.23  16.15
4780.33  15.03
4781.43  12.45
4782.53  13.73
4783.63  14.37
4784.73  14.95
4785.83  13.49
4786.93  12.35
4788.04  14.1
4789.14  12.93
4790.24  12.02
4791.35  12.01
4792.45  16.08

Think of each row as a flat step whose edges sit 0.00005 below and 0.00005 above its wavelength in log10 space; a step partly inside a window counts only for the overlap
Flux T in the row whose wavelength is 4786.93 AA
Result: 12.35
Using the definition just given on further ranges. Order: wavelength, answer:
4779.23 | 16.15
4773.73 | 14.03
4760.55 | 14.2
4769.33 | 13.04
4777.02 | 13.6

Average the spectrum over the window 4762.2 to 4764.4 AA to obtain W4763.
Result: 14.6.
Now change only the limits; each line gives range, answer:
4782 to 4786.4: 14.2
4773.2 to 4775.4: 13.7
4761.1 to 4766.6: 14.4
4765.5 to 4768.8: 15.3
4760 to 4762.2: 13.9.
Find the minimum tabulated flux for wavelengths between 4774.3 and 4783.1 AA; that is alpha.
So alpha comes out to 12.45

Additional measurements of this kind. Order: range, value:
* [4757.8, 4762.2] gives 13.38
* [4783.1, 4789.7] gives 12.35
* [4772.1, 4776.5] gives 12.91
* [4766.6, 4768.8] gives 14.58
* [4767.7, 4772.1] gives 12.27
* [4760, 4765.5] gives 13.4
